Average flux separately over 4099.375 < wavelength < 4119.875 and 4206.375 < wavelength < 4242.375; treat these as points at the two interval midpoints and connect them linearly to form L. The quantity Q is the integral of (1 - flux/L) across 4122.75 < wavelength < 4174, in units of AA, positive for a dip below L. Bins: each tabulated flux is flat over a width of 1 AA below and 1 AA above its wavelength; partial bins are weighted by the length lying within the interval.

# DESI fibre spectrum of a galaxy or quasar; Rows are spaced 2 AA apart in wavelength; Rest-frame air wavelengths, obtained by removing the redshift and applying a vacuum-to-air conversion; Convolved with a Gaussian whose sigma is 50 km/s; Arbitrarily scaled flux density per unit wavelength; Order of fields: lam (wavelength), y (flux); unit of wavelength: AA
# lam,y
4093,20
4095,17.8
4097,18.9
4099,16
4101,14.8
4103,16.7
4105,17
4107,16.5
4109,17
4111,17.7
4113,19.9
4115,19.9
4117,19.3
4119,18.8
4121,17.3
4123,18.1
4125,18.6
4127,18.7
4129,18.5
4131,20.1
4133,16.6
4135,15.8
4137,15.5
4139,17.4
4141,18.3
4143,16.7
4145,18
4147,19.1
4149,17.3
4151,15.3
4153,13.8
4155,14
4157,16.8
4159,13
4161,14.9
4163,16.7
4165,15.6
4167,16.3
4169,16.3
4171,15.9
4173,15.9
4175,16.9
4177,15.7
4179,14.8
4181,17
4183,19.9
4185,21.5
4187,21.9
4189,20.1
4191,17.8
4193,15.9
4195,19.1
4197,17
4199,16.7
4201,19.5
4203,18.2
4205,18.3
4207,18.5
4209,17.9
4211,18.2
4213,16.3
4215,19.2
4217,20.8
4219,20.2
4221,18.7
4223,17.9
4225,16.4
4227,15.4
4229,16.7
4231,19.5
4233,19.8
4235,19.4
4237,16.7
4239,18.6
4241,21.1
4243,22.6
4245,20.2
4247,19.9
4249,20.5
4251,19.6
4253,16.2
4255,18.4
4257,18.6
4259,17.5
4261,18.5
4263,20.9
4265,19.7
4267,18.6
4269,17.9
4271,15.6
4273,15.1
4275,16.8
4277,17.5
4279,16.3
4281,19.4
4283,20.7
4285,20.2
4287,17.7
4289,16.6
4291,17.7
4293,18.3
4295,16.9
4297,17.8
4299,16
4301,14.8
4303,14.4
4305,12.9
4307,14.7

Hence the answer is 3.7 AA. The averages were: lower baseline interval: 17.7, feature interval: 16.6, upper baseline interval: 18.4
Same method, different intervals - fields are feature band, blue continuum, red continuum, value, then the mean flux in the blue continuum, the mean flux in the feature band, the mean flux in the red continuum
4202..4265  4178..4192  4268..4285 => -1.8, 19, 18.7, 17.6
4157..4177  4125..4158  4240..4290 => 1.8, 17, 15.8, 18.6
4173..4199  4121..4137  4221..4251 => 0.6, 17.9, 18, 18.9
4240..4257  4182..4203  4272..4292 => -1.4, 18.9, 19.7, 17.8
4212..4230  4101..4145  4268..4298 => -0.3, 17.8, 18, 17.6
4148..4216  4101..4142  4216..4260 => 4.6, 17.8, 17.1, 18.8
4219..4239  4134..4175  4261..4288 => -0.7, 16.1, 18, 18.2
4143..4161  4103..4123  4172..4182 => 1.0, 18.1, 15.9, 16.1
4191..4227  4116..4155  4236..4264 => 1.0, 17.4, 18.1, 19.2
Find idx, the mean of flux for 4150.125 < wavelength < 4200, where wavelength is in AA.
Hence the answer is 16.8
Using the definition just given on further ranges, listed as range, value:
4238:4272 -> 19.1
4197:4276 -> 18.5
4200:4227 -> 18.4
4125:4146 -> 17.6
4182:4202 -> 18.9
